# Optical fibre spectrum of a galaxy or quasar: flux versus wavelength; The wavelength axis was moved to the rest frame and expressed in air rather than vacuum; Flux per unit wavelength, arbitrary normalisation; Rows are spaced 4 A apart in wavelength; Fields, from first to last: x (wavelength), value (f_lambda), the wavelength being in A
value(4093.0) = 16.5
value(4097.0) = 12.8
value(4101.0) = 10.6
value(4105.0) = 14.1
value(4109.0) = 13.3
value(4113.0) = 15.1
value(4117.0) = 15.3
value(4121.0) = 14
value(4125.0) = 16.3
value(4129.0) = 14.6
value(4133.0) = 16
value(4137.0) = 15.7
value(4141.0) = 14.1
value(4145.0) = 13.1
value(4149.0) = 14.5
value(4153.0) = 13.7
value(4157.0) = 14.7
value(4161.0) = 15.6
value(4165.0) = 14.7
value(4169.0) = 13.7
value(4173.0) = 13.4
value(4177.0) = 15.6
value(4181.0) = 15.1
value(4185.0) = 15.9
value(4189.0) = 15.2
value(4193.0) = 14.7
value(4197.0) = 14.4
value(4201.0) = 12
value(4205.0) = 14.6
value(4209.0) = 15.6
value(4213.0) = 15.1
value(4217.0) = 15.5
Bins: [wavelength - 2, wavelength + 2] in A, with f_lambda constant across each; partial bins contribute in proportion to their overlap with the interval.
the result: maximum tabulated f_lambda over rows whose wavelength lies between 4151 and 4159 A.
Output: 14.7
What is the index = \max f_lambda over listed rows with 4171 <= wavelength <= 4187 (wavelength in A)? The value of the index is 15.9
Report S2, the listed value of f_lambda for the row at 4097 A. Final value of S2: 12.8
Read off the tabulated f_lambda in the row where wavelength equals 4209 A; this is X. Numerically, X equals 15.6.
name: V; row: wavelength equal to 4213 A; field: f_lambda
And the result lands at 15.1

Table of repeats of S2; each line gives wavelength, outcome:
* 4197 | 14.4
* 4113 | 15.1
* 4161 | 15.6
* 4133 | 16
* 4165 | 14.7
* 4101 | 10.6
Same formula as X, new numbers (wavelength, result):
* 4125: 16.3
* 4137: 15.7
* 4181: 15.1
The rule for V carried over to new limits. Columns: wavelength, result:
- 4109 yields 13.3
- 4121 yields 14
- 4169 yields 13.7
